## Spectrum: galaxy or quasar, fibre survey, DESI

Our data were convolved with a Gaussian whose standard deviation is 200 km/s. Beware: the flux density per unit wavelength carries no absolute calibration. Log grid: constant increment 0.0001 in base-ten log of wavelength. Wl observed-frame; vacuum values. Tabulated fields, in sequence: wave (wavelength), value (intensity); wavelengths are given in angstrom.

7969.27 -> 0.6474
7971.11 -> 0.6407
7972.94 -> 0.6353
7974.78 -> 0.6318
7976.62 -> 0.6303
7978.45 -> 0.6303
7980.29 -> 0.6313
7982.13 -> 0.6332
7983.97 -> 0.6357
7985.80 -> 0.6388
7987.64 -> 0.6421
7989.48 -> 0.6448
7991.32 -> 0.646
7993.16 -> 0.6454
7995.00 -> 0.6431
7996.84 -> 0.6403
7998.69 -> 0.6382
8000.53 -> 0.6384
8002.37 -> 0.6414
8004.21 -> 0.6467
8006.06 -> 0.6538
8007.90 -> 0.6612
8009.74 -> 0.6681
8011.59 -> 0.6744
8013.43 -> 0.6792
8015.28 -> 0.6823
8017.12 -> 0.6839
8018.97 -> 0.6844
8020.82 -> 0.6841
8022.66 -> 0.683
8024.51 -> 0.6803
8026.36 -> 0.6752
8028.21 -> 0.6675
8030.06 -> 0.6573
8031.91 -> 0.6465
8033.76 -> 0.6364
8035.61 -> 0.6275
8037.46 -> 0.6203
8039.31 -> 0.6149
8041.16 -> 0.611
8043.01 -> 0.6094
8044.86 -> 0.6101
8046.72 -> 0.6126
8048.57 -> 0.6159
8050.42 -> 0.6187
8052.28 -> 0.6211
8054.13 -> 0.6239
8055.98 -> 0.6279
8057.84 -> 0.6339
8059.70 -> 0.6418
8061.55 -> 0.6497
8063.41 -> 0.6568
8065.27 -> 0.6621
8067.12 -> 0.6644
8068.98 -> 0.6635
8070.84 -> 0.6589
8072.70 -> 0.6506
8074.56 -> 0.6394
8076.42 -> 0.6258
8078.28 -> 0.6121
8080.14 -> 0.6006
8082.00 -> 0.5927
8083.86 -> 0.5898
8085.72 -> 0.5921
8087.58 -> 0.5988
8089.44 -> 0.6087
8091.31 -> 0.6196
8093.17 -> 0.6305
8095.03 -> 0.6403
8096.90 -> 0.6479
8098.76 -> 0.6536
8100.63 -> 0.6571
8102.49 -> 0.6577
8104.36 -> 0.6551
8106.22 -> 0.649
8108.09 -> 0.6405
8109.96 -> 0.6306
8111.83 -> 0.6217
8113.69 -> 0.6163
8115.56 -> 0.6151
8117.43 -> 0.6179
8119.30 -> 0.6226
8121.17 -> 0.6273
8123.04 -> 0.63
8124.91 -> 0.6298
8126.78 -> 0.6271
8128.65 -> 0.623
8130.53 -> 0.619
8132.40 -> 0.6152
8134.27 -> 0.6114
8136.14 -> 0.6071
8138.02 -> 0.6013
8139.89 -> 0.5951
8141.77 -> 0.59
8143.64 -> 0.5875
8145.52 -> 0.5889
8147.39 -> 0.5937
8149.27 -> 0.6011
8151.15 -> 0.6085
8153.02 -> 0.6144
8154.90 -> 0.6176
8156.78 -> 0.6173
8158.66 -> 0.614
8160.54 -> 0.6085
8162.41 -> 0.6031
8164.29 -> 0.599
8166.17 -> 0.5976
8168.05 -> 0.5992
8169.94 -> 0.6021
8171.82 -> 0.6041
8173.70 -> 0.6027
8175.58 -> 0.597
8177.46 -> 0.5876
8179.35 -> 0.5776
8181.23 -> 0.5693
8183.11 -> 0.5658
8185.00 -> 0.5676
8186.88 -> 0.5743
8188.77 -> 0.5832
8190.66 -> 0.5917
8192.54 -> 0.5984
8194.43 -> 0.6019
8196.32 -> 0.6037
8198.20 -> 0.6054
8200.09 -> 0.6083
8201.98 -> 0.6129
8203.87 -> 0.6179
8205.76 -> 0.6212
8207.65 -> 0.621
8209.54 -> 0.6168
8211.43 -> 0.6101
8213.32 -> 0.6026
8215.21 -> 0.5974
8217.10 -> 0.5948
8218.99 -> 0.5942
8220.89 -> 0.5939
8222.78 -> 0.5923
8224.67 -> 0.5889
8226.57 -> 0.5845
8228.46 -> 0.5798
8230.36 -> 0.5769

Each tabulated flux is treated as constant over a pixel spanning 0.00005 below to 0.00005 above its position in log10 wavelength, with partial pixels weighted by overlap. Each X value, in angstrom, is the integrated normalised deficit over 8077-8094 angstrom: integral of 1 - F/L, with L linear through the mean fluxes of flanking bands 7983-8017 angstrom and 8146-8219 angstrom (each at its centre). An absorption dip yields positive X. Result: 0.6 angstrom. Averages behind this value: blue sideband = 0.652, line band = 0.605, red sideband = 0.6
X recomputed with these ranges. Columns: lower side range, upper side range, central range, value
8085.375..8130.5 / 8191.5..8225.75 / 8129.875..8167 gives 0.9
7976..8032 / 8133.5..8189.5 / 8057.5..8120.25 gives -0.9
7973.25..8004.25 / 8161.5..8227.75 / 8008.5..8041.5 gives -1.5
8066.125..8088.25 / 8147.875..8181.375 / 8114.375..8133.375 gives -0.3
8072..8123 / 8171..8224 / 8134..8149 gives 0.4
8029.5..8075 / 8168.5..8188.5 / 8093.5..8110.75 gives -0.9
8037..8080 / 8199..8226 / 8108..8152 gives 0.5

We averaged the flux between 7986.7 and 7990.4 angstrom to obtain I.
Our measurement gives 0.643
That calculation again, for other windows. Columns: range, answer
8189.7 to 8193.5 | 0.595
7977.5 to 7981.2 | 0.632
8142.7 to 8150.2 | 0.593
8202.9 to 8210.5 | 0.619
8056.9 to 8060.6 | 0.636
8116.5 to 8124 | 0.624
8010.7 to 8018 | 0.681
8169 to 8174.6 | 0.603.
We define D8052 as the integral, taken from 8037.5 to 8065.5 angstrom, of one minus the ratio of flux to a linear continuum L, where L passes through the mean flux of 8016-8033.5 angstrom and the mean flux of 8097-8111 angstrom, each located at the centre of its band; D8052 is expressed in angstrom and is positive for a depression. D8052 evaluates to 1.6 angstrom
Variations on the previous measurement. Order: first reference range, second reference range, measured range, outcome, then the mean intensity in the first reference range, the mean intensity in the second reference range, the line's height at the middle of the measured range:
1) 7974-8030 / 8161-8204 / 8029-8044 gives 0.3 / 0.655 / 0.594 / 0.643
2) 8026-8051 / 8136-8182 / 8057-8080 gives -0.9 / 0.629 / 0.599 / 0.622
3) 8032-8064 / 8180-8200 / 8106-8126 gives -0.6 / 0.626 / 0.587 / 0.607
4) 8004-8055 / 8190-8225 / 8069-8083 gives 0.2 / 0.648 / 0.604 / 0.637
